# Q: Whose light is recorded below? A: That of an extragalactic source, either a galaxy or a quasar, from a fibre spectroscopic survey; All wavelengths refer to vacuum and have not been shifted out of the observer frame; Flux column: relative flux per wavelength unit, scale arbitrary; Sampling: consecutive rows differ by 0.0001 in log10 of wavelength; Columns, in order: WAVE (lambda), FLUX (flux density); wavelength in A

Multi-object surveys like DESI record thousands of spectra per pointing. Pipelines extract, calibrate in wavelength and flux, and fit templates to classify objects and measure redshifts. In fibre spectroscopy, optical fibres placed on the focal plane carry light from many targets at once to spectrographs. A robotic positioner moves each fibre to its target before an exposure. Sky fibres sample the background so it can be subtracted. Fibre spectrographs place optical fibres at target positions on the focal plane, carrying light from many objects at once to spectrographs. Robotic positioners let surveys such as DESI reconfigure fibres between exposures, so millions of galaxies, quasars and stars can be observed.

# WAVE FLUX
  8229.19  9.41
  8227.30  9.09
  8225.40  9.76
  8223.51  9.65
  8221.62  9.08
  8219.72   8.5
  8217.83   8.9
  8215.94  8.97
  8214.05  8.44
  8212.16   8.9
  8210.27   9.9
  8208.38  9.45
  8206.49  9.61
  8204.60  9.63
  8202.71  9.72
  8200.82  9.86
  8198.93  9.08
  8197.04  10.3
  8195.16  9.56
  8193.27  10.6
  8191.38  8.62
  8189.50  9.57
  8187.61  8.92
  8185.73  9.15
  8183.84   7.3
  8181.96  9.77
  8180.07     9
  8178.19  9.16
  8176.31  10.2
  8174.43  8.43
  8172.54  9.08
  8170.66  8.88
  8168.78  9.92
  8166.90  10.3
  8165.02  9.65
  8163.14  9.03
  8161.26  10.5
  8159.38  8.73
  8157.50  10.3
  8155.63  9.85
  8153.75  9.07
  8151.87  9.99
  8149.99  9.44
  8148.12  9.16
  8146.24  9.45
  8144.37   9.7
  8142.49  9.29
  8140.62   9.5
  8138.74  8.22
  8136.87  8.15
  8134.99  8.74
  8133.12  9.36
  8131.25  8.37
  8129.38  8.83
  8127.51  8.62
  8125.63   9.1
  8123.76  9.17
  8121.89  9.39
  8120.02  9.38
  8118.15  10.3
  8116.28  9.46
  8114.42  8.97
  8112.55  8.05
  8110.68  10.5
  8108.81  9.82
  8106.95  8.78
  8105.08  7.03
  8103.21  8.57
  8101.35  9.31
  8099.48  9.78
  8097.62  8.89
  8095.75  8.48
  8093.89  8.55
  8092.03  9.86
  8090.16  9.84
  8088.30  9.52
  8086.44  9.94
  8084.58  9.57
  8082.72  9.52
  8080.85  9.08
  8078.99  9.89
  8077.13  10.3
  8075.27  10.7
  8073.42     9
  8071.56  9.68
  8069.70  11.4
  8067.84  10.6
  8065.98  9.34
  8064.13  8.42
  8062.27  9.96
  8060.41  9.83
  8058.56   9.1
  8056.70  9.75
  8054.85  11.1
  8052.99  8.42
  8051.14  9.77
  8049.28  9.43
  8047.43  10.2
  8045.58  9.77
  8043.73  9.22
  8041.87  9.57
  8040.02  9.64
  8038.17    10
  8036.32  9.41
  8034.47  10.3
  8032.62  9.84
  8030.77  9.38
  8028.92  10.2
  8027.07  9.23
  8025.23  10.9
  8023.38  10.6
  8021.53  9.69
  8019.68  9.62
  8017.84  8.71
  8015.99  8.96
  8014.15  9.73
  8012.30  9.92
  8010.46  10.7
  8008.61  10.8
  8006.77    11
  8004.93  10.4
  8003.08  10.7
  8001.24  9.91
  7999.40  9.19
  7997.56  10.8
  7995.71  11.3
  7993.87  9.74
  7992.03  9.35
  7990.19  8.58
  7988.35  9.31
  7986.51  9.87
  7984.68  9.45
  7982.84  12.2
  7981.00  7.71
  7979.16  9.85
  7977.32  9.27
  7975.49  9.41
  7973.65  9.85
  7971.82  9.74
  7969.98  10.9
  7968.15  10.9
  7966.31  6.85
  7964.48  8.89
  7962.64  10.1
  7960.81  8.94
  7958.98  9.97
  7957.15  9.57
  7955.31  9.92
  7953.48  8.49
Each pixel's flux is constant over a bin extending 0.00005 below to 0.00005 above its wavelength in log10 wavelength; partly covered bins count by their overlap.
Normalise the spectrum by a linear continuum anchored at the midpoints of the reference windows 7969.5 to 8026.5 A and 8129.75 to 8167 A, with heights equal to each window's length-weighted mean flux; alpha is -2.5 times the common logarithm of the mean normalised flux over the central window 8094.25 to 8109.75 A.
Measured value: 0.08 mag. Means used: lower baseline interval 9.93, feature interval 8.82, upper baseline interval 9.31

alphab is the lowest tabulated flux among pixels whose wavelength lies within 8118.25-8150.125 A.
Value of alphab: 8.15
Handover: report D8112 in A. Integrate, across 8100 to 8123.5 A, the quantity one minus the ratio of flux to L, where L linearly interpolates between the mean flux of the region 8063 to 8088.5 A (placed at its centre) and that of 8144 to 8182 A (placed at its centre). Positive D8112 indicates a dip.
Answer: 1.3 A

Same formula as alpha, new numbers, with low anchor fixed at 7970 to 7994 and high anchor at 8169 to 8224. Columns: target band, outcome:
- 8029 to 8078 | -0.03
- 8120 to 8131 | 0.04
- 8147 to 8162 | -0.03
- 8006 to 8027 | -0.05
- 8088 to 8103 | 0.02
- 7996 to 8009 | -0.09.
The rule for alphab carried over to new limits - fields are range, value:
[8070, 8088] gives 9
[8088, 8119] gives 7.03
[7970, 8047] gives 7.71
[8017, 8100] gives 8.42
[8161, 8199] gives 7.3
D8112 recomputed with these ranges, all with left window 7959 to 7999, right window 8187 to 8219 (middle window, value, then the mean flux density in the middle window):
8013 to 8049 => -0.46 A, 9.73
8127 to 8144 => 1.20 A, 8.82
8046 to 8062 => -0.22 A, 9.71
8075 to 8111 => 0.70 A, 9.35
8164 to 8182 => 0.05 A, 9.42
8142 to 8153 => -0.04 A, 9.5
